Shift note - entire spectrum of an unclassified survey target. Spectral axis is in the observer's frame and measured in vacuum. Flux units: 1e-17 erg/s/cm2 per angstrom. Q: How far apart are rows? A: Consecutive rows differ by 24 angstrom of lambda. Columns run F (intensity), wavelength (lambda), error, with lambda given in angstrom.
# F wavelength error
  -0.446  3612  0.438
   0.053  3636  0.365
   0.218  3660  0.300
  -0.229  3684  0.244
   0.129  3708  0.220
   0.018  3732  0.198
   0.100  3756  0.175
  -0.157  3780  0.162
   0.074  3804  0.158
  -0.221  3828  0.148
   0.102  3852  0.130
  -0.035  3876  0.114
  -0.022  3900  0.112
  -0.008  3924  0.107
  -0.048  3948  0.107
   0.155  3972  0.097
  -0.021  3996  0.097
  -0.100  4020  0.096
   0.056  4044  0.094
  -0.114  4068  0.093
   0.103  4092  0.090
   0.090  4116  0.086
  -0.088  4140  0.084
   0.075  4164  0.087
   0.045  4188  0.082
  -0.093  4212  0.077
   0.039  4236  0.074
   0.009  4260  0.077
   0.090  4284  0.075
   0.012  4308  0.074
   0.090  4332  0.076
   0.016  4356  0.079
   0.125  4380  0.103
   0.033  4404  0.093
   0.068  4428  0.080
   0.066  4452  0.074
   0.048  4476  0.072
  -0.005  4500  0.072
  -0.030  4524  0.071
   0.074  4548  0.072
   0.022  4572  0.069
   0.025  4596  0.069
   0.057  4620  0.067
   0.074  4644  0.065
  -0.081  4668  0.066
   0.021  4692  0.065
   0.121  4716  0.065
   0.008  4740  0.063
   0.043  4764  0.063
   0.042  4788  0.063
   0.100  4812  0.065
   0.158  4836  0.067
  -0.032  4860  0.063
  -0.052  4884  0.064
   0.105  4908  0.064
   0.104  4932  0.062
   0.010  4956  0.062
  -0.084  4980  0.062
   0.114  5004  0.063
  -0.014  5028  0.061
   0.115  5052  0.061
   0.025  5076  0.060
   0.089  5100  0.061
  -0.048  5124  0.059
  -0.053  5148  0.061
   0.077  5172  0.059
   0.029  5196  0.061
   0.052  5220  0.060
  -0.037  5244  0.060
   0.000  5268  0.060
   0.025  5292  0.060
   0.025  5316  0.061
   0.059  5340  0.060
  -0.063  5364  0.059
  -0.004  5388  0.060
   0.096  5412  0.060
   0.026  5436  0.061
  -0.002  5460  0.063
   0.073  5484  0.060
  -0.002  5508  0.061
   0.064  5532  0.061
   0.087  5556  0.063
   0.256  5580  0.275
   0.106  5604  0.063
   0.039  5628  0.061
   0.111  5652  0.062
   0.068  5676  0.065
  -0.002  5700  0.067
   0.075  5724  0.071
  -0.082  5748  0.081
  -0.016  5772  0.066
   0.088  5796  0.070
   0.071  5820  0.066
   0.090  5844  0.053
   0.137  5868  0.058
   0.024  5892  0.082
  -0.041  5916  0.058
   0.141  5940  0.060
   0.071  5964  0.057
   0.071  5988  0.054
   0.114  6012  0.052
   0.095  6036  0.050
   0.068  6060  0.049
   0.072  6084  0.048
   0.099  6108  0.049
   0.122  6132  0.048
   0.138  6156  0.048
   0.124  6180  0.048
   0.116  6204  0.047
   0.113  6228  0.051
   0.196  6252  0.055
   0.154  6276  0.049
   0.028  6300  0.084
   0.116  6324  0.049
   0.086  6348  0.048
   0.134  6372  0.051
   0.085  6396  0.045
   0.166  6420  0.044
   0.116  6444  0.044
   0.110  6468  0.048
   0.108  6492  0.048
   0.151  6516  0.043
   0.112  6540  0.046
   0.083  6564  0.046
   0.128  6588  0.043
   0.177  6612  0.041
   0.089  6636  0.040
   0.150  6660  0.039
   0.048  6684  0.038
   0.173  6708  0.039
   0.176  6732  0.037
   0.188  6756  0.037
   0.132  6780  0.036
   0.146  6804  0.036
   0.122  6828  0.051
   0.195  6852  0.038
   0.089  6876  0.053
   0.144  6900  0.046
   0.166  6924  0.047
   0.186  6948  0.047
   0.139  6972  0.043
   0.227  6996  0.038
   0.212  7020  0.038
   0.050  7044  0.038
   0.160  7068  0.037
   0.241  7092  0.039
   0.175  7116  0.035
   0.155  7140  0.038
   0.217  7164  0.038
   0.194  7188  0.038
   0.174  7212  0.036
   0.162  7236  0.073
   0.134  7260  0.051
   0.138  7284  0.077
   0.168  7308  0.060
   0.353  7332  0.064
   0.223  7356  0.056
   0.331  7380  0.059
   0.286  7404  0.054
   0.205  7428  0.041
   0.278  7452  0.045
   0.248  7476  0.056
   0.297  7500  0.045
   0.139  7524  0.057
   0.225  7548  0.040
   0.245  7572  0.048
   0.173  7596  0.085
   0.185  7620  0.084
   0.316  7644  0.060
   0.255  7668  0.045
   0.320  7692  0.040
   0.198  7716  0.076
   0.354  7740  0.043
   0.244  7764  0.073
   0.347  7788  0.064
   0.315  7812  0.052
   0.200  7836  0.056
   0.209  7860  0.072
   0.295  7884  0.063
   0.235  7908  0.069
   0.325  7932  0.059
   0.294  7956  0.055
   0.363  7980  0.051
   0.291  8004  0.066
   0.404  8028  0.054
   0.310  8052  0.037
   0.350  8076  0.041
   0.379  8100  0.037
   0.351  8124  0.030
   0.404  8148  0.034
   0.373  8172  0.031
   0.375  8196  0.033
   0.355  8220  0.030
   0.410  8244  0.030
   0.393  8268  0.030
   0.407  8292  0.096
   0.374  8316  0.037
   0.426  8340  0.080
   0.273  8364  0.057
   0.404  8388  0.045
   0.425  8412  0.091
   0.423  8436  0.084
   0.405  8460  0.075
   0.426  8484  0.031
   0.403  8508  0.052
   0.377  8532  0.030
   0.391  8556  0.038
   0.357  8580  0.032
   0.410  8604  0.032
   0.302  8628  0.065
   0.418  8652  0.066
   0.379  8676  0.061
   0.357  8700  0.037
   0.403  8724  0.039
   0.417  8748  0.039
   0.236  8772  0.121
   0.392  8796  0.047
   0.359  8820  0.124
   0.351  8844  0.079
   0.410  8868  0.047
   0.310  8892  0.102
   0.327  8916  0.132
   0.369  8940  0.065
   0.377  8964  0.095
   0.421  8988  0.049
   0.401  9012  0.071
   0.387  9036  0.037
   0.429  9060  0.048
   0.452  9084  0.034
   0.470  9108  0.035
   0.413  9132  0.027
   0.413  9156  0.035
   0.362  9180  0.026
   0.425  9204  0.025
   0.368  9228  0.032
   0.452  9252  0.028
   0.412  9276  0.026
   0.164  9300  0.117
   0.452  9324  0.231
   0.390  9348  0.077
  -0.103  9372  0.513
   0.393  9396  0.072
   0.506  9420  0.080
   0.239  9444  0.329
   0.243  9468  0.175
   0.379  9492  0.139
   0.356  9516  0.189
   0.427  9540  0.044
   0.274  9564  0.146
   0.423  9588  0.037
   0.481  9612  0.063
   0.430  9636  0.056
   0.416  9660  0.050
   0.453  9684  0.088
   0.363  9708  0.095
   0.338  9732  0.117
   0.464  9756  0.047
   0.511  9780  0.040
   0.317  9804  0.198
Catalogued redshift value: 0.836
